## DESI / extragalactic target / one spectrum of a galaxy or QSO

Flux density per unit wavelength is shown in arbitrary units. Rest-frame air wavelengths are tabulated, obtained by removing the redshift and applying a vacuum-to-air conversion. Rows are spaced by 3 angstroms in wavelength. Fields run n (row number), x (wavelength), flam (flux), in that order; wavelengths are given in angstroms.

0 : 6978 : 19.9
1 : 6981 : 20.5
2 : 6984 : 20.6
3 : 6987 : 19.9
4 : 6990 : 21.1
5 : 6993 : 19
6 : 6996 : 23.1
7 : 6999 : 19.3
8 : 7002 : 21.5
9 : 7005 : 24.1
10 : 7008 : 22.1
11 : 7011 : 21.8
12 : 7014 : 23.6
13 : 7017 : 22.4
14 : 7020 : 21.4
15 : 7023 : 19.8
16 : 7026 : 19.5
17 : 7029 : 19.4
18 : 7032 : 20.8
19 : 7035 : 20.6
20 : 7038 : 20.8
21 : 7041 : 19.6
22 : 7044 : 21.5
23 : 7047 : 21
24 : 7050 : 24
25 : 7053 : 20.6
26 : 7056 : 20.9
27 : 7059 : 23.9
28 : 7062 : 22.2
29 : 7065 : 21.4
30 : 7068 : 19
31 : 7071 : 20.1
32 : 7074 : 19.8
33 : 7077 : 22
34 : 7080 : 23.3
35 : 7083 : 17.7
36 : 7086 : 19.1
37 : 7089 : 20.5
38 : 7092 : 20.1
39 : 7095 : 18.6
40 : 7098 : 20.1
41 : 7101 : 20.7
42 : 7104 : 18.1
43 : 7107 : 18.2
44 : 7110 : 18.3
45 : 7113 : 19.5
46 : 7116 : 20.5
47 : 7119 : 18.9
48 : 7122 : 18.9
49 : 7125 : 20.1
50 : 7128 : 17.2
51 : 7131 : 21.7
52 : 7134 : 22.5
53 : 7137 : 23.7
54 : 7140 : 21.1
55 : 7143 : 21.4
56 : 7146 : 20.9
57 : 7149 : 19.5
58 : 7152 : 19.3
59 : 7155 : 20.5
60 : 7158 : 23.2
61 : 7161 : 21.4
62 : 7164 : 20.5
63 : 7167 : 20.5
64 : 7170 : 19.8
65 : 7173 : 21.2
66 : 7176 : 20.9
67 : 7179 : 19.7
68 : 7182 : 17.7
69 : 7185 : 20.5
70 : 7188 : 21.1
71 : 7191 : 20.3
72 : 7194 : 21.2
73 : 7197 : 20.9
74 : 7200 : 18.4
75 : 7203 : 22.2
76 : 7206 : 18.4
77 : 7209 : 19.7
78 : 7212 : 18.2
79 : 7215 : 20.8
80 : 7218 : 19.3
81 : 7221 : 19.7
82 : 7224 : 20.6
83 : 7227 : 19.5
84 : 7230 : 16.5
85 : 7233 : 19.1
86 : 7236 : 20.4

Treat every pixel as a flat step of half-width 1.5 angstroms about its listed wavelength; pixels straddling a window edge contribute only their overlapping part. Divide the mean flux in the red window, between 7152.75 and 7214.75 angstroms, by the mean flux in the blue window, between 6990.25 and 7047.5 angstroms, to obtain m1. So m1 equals 0.96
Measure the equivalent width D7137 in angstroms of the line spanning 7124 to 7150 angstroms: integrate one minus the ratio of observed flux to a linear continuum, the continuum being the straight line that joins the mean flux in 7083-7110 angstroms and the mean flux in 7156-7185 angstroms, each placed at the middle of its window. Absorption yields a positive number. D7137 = -1.3 angstroms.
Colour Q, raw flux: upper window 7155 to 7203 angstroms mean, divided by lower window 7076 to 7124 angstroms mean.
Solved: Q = 1.05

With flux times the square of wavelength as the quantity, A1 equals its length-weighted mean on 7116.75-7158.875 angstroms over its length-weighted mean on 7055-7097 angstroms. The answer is 1.0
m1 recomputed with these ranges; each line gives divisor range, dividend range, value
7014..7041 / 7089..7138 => 0.96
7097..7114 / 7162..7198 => 1.07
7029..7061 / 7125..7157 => 0.98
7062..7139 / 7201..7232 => 0.97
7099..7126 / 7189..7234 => 1.02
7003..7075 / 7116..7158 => 0.97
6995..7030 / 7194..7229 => 0.92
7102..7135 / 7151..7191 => 1.06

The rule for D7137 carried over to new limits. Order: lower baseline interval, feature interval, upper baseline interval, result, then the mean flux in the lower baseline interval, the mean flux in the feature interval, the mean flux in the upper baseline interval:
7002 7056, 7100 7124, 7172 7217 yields 1.83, 21.3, 19.1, 20.1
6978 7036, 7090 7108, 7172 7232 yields 0.98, 21.1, 19.4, 19.8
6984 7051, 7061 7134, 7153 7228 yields 3.06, 21.2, 19.9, 20.2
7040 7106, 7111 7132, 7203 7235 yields 0.77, 20.6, 19.5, 19.3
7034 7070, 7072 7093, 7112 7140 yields 0.56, 21.3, 20.4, 20.4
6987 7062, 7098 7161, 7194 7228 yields 0.77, 21.3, 20.2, 19.9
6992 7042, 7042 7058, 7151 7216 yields -0.48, 21.1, 21.6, 20.3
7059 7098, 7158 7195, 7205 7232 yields -1.75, 20.4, 20.5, 19.2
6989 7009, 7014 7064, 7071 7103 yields -0.89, 21.4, 21.2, 20.2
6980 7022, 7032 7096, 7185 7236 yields 0.42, 21.4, 20.8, 19.8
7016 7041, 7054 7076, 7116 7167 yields -0.54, 20.5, 21.1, 20.7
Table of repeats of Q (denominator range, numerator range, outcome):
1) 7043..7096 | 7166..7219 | 0.96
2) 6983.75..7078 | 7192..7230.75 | 0.93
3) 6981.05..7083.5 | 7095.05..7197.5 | 0.96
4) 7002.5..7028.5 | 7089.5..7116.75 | 0.89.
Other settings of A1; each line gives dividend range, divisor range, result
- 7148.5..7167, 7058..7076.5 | 1.01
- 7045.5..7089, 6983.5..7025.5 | 1.00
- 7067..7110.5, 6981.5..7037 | 0.96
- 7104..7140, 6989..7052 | 0.97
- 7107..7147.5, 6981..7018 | 0.98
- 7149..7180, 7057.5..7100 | 1.03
